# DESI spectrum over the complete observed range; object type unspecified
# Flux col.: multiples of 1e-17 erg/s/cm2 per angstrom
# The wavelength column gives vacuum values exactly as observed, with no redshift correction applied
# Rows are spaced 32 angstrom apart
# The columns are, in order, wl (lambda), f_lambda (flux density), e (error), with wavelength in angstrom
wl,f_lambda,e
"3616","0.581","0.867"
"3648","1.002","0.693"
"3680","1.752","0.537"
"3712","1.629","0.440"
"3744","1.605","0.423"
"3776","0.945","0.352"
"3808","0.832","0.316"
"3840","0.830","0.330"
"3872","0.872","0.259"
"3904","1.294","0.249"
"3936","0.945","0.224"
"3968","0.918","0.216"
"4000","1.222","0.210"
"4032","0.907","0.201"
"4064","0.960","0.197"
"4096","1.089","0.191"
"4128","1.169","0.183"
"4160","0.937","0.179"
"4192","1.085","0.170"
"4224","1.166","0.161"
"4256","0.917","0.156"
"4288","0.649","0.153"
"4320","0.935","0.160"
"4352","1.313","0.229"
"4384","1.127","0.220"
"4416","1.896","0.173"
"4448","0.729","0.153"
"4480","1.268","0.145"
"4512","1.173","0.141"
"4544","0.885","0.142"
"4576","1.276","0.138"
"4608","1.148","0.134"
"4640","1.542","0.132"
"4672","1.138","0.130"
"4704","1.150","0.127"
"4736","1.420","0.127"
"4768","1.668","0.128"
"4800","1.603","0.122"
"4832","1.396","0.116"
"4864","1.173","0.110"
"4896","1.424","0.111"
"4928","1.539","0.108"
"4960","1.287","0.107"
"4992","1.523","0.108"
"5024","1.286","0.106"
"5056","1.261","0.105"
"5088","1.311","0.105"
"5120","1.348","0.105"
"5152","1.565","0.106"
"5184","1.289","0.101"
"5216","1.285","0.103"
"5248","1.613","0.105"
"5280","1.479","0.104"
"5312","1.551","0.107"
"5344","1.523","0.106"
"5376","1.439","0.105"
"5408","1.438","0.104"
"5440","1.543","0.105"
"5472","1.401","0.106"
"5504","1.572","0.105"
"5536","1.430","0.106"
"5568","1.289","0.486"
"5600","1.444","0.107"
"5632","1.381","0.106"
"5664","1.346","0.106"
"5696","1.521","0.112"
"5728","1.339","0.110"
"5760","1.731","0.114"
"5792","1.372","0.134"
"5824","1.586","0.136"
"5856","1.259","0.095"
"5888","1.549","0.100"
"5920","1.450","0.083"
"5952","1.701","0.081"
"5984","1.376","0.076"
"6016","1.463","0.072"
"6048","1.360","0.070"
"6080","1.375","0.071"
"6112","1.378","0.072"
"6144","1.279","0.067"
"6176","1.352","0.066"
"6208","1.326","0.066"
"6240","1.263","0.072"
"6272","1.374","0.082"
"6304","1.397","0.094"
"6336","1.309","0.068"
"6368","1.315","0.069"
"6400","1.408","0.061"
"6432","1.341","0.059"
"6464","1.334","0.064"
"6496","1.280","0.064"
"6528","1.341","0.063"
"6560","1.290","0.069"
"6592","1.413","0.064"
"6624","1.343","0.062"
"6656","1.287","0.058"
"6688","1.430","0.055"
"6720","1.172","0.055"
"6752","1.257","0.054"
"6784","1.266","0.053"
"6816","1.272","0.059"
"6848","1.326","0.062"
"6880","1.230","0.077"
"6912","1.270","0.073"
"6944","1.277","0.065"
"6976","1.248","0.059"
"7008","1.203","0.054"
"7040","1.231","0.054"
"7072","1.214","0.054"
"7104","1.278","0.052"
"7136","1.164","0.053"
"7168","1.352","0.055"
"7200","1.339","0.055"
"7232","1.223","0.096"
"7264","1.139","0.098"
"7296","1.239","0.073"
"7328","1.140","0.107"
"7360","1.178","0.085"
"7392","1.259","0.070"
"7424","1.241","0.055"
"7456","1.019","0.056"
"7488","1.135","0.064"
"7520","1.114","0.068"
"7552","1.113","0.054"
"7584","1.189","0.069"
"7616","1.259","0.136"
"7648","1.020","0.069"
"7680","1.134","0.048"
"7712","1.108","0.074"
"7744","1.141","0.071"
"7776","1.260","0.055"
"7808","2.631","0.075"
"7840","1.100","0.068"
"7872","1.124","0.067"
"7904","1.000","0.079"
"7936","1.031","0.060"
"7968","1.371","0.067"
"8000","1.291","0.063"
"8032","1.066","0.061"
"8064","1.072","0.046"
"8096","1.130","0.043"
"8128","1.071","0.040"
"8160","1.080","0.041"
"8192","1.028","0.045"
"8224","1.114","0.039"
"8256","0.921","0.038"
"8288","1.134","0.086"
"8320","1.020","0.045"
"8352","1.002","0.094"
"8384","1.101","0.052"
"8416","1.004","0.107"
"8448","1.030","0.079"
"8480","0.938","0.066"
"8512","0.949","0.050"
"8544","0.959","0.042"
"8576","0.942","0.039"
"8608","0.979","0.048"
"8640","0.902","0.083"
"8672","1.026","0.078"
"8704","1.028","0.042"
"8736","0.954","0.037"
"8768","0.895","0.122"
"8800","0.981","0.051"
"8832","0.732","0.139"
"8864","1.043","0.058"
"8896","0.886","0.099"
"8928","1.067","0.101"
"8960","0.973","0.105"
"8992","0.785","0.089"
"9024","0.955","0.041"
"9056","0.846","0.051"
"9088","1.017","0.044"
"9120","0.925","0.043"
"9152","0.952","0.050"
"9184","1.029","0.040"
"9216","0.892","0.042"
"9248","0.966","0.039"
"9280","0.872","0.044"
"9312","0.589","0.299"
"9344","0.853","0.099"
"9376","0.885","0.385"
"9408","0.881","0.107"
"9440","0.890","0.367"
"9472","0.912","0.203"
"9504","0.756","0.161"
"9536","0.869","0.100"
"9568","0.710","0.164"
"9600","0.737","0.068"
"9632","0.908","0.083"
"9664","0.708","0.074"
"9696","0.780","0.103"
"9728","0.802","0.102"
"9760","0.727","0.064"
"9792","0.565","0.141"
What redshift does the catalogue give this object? 0.19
